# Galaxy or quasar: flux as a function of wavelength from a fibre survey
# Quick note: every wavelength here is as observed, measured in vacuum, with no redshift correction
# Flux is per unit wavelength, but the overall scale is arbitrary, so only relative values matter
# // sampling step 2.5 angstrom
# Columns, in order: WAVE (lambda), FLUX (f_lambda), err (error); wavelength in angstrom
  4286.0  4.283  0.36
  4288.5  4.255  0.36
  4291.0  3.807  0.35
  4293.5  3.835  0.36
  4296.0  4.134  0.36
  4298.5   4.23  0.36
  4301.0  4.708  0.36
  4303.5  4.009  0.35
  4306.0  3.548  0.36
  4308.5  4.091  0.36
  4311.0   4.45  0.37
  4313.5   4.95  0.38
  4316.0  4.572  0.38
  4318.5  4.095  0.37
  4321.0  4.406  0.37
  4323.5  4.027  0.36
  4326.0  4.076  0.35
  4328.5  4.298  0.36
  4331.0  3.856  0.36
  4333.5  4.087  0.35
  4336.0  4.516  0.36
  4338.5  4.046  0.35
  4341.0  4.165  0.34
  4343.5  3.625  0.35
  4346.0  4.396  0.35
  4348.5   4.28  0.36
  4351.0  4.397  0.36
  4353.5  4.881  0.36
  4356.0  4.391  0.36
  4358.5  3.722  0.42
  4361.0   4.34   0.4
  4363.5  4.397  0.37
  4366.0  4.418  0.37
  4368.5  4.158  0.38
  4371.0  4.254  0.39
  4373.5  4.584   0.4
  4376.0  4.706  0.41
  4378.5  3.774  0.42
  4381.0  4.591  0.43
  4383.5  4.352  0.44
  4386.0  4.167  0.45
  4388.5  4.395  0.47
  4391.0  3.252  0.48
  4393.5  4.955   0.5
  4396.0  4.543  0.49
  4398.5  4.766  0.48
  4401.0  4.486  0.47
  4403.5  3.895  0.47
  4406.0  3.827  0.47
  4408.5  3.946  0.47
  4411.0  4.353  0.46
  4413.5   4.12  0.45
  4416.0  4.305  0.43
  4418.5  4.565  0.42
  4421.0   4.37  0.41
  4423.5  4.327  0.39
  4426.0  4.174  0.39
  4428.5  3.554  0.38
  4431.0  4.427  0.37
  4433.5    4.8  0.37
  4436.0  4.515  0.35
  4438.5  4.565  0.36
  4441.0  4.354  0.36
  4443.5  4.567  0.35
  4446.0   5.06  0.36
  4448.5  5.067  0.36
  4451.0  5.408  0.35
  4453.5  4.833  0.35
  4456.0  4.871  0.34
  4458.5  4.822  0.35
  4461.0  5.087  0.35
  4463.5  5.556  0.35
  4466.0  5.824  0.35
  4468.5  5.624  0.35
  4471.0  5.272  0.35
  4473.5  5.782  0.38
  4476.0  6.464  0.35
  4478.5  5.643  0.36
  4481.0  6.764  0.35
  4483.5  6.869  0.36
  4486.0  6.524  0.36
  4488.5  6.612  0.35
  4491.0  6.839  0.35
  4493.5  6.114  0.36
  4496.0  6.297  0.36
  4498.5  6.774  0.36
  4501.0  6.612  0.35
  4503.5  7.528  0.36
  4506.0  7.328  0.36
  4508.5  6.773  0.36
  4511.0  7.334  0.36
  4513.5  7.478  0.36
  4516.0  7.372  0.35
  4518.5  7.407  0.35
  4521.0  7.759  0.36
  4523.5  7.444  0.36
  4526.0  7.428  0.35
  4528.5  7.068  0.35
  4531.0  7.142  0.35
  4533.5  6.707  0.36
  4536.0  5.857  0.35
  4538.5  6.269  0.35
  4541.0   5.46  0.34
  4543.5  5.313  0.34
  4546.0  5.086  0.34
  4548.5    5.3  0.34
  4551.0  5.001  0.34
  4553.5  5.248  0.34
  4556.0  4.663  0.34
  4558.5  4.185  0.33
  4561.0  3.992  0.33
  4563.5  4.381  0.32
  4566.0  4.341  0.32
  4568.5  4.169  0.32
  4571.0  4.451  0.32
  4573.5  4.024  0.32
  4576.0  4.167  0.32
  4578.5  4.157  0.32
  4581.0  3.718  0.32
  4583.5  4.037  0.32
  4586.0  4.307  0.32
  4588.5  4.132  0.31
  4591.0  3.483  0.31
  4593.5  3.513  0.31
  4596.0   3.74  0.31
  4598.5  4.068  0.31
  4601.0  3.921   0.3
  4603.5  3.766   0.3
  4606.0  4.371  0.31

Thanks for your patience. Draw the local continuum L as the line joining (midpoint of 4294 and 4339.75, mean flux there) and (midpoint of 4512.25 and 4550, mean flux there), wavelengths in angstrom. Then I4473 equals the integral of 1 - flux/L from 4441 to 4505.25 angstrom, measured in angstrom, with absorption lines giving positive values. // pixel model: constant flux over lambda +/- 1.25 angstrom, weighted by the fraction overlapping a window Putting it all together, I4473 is 1.3 angstrom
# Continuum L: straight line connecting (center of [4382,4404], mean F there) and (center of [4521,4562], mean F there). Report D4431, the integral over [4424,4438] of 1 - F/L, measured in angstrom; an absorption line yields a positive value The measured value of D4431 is 1.20 angstrom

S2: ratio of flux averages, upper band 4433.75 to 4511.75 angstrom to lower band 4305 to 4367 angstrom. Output 1.4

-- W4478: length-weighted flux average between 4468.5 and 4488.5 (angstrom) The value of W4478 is 6.18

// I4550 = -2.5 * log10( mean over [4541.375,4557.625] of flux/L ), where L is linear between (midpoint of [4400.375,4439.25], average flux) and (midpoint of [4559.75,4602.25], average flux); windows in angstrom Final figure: -0.24 mag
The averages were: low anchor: 4.26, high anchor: 4.04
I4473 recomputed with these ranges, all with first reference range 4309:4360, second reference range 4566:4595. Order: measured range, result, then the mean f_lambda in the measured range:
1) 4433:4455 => -3.40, 4.8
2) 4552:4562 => -1.23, 4.55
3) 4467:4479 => -4.76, 5.77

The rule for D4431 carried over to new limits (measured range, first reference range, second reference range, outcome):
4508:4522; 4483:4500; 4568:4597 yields -3.5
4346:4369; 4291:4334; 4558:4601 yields -1.0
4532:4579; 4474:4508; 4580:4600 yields -0.4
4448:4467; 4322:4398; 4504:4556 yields 1.3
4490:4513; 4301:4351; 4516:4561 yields -4.5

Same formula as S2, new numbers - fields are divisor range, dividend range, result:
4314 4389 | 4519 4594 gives 1.20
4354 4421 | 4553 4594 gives 0.97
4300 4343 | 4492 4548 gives 1.60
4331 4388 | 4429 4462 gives 1.11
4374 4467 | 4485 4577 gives 1.33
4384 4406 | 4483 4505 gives 1.56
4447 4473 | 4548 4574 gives 0.86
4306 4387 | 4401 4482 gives 1.13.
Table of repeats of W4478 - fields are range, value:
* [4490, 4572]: 6.1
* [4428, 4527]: 6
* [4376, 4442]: 4.29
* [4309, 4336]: 4.29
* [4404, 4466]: 4.58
